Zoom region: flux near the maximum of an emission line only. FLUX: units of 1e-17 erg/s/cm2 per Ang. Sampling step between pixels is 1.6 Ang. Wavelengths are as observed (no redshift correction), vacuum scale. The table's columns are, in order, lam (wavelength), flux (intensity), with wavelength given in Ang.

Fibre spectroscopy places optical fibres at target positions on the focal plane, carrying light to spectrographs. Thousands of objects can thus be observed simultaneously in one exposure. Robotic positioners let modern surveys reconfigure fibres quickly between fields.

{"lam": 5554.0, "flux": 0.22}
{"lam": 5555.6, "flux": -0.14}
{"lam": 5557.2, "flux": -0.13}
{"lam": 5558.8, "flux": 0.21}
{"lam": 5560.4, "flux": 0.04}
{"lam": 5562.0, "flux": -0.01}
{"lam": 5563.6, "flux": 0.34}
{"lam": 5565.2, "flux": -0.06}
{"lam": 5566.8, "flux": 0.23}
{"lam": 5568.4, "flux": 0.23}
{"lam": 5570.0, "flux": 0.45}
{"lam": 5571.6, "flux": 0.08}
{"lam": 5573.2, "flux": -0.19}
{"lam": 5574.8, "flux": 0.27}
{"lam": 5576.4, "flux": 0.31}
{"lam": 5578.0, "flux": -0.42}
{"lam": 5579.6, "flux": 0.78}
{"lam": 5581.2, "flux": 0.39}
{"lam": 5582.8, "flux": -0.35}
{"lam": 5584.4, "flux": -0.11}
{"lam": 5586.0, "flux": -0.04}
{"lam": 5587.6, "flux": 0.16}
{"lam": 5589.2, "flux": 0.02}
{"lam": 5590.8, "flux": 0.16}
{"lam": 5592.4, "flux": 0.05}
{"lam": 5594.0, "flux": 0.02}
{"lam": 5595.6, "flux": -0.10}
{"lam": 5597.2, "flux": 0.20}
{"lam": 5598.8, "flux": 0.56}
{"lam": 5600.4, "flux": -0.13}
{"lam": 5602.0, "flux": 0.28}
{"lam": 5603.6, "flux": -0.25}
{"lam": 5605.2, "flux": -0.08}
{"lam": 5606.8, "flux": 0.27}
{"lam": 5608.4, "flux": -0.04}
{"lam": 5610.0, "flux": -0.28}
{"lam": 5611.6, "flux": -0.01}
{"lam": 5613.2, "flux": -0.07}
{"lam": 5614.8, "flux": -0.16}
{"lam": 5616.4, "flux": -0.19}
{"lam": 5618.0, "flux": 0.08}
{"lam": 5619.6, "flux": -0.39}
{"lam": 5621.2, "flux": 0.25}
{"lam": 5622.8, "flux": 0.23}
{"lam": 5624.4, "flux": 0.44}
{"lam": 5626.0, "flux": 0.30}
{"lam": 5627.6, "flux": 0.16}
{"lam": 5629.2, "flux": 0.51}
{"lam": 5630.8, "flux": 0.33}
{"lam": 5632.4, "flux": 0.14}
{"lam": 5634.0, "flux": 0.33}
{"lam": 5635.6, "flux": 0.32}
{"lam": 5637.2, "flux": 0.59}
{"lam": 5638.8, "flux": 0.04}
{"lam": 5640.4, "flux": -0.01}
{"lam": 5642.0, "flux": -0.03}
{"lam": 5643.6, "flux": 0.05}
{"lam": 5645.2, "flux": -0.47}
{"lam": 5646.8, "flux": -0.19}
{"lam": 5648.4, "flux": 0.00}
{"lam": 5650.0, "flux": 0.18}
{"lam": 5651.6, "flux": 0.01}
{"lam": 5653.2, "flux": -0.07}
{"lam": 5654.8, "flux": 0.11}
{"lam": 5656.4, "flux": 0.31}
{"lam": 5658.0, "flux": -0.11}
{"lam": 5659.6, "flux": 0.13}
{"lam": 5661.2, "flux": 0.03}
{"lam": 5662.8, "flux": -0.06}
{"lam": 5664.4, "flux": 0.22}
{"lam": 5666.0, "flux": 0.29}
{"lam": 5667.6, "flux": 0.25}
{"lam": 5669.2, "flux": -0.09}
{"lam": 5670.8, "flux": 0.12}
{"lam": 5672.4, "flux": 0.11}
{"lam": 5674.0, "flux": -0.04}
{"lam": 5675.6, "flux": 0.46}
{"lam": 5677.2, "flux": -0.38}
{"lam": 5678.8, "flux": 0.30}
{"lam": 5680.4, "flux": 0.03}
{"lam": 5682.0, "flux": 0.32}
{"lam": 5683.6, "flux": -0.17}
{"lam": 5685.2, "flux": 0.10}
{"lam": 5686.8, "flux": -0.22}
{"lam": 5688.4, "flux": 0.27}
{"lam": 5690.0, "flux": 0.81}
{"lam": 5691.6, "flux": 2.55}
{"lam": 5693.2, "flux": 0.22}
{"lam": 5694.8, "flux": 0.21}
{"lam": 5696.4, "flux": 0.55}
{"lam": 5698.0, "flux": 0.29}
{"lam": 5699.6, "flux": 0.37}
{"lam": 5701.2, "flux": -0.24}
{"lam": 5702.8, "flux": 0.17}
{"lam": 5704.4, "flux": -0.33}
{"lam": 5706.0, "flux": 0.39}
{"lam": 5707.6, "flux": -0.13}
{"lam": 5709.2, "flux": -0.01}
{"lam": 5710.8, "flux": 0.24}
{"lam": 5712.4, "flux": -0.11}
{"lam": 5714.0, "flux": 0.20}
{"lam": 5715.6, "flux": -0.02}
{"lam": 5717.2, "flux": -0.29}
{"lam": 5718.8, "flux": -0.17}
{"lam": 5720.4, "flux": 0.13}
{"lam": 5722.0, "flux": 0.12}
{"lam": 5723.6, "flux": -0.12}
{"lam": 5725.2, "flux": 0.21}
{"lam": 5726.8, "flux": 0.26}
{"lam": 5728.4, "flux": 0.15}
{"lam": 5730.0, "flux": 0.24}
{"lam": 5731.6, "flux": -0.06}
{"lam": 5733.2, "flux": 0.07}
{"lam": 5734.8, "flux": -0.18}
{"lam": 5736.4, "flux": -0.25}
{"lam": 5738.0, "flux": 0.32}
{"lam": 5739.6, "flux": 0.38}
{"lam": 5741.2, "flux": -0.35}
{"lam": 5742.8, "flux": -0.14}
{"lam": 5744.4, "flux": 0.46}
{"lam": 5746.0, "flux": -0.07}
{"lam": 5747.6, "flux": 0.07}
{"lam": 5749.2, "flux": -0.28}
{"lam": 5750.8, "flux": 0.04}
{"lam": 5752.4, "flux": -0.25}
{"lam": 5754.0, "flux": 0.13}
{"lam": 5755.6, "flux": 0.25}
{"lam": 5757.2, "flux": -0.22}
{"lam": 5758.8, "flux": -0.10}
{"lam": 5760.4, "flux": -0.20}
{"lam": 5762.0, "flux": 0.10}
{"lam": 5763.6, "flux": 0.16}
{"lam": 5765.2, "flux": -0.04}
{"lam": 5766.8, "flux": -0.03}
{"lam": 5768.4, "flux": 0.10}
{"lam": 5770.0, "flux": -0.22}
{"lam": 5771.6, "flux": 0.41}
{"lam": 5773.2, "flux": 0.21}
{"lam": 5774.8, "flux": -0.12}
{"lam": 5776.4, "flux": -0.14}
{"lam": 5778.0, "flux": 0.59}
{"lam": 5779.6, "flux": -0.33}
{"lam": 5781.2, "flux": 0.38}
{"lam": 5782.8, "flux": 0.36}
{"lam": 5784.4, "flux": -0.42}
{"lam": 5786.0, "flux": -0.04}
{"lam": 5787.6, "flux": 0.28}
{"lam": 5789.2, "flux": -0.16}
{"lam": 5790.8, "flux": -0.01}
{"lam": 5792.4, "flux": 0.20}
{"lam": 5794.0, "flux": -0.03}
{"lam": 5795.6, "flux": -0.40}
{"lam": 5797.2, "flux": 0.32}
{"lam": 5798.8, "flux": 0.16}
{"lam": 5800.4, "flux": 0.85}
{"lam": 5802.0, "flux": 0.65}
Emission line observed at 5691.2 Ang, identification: [O III] 5007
